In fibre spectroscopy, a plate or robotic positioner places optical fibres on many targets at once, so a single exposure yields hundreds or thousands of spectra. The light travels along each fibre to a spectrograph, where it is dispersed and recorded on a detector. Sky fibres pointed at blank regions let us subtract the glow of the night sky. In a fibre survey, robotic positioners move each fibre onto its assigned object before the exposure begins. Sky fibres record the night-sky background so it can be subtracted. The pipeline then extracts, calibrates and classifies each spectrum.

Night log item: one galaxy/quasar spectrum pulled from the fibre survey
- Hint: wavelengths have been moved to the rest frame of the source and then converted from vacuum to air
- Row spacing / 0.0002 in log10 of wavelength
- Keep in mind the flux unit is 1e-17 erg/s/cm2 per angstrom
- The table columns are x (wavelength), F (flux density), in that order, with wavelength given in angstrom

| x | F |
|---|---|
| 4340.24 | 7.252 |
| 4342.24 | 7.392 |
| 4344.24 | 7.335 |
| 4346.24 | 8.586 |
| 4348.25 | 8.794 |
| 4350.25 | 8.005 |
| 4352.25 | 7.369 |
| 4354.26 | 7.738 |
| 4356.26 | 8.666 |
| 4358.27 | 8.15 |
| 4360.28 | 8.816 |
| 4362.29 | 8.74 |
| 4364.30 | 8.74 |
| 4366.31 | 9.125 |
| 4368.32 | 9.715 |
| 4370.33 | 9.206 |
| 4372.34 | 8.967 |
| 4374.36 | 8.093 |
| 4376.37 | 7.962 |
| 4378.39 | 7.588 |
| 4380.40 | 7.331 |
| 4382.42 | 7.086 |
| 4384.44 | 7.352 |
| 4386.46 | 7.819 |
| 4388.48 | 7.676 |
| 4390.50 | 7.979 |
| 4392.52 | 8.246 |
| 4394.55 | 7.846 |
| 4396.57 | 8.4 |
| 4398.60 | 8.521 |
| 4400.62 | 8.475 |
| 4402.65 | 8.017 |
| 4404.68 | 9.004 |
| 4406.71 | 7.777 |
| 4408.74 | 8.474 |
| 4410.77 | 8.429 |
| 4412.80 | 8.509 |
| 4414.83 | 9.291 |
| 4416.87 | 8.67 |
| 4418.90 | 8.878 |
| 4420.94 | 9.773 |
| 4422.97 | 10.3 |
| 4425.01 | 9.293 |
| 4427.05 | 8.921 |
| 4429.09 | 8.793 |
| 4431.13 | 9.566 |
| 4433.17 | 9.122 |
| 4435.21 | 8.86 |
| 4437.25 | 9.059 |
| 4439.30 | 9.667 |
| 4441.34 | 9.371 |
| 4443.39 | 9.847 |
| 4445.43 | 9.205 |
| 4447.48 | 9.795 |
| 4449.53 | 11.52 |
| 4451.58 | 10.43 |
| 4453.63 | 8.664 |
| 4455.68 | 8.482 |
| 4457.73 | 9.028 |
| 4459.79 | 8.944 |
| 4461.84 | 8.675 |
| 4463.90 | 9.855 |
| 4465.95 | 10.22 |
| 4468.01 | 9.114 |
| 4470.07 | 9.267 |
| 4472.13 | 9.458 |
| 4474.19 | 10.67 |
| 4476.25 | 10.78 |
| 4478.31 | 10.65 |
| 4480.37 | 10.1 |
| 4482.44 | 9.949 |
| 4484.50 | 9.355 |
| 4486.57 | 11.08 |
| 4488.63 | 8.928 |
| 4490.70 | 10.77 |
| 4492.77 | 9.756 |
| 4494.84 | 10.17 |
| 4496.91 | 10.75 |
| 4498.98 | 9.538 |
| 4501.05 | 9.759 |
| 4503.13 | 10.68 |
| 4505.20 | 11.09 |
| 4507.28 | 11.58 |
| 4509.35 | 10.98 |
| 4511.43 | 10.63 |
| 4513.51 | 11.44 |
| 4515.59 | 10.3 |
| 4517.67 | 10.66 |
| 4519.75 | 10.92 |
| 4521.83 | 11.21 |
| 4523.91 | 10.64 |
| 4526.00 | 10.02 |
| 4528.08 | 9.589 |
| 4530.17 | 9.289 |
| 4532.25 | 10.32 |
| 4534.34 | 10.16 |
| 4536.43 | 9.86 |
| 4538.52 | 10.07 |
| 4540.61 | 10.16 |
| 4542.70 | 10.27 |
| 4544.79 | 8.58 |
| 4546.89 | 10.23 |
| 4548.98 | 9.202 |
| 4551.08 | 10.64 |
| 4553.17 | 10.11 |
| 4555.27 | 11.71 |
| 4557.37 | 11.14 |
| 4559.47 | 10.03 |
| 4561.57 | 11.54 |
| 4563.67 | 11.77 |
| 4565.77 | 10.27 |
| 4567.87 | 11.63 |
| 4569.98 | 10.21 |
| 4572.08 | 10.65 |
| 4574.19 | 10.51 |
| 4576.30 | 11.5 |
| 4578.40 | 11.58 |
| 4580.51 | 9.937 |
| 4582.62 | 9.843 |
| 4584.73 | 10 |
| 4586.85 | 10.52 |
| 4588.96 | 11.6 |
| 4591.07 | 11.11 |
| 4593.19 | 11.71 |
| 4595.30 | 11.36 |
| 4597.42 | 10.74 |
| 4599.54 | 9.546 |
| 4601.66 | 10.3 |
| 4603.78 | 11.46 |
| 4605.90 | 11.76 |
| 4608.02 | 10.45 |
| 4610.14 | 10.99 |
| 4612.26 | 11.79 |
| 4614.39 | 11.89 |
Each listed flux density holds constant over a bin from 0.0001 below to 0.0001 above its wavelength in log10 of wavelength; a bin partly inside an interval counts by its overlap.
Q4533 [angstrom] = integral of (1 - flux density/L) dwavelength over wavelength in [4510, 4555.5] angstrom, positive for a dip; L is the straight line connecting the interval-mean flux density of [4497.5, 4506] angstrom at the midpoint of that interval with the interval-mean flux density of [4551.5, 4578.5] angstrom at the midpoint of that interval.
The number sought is 1.48 angstrom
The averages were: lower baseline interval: 10.3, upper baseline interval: 10.9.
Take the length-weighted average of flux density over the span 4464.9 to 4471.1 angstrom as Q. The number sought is 9.54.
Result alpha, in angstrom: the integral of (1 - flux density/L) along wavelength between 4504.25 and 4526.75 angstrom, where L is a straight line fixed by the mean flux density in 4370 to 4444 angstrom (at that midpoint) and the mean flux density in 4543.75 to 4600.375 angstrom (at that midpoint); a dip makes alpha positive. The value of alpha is -2.1 angstrom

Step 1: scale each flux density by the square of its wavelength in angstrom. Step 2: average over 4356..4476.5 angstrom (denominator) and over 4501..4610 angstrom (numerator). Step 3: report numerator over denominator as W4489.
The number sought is 1.3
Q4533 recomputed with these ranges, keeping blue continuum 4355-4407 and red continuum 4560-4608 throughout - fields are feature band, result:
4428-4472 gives -1.2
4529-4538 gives 0.3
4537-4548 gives 0.5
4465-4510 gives -2.6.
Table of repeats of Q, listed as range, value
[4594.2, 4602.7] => 10.5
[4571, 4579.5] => 11.1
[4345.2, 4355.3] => 8.1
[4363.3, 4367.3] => 8.93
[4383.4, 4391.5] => 7.7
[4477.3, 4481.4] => 10.4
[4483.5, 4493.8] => 9.98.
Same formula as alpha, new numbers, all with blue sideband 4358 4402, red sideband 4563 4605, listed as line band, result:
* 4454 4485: -0.8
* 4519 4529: -0.4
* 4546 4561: -0.1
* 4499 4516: -1.5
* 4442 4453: -1.2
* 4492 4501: -0.3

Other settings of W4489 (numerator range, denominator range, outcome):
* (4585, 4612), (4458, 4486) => 1.19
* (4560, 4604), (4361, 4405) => 1.43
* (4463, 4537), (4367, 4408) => 1.32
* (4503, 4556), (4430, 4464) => 1.15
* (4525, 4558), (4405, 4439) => 1.18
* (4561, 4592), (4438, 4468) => 1.20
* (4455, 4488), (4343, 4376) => 1.21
